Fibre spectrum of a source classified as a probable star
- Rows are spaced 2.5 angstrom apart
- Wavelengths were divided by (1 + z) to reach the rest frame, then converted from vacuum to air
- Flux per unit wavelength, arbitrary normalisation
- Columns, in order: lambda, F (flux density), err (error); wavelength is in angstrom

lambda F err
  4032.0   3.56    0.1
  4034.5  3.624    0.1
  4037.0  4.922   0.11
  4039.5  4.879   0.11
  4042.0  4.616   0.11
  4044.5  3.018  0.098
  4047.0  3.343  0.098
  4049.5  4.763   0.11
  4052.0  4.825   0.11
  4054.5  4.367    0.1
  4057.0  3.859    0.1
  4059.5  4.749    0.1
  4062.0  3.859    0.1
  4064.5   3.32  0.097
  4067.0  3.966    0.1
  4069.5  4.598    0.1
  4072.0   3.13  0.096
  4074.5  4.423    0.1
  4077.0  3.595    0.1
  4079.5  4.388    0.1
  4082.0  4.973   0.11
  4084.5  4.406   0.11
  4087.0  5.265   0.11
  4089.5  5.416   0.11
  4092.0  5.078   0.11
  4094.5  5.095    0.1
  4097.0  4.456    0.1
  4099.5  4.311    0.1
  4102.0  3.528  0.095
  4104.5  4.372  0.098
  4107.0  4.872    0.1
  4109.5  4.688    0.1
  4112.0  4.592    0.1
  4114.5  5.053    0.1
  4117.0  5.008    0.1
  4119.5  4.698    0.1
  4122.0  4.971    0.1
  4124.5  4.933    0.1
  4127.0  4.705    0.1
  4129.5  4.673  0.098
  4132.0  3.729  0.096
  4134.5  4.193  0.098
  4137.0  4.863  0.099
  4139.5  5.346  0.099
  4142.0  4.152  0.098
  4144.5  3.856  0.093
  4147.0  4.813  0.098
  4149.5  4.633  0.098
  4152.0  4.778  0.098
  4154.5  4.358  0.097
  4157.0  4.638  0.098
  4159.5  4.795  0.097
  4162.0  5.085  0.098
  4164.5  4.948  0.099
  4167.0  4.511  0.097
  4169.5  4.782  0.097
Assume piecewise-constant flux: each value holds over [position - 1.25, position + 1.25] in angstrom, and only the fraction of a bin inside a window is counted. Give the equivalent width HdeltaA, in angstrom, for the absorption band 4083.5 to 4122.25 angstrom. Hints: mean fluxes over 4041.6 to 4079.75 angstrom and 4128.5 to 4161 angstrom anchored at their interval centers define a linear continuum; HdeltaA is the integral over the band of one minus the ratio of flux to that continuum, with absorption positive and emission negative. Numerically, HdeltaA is -4.1 angstrom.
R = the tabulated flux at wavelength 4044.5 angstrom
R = 3.018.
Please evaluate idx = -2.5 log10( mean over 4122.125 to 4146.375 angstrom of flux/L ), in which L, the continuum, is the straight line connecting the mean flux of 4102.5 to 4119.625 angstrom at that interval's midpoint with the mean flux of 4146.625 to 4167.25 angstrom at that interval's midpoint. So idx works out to 0.046 mag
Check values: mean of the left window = 4.7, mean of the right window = 4.74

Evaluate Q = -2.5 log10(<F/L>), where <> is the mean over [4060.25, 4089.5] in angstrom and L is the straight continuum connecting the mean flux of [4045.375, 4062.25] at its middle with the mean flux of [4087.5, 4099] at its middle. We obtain 0.10 mag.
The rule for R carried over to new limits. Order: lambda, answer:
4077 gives 3.595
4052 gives 4.825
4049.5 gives 4.763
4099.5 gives 4.311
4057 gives 3.859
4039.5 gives 4.879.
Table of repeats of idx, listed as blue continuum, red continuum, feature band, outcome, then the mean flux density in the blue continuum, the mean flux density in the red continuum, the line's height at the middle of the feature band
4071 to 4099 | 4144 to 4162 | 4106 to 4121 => -0.05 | 4.57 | 4.62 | 4.59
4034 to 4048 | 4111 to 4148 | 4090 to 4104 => -0.02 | 4.1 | 4.64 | 4.44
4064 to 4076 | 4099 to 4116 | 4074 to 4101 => -0.12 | 3.92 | 4.5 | 4.19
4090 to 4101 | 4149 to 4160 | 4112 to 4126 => -0.04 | 4.75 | 4.63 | 4.7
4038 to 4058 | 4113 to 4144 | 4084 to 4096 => -0.14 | 4.22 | 4.67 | 4.46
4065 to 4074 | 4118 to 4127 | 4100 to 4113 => 0.04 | 3.89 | 4.85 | 4.56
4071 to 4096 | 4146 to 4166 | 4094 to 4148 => 0.02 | 4.59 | 4.75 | 4.67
